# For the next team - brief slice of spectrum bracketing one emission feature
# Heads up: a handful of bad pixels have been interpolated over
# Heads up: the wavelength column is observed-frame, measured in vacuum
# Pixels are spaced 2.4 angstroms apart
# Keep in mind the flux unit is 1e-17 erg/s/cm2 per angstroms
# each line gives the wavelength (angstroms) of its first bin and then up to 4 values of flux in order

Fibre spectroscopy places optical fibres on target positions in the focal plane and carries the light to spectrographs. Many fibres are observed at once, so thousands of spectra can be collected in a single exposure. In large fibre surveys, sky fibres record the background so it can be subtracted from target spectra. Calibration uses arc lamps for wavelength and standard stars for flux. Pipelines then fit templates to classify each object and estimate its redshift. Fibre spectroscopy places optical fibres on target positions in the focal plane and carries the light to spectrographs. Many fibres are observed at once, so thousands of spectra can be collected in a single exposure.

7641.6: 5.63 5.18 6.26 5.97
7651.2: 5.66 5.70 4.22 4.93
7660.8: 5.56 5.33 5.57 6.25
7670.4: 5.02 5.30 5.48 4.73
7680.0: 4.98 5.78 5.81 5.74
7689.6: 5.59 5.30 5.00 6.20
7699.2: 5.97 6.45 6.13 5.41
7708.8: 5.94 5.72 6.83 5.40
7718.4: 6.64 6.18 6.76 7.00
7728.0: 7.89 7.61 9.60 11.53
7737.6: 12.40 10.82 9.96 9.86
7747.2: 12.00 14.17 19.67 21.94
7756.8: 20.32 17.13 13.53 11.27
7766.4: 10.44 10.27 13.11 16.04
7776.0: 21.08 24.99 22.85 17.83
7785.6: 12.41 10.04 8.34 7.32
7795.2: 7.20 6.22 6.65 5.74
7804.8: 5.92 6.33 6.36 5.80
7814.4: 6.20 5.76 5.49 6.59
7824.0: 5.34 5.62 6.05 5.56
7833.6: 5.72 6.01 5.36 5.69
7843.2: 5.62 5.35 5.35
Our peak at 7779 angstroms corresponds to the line [N II] 6583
